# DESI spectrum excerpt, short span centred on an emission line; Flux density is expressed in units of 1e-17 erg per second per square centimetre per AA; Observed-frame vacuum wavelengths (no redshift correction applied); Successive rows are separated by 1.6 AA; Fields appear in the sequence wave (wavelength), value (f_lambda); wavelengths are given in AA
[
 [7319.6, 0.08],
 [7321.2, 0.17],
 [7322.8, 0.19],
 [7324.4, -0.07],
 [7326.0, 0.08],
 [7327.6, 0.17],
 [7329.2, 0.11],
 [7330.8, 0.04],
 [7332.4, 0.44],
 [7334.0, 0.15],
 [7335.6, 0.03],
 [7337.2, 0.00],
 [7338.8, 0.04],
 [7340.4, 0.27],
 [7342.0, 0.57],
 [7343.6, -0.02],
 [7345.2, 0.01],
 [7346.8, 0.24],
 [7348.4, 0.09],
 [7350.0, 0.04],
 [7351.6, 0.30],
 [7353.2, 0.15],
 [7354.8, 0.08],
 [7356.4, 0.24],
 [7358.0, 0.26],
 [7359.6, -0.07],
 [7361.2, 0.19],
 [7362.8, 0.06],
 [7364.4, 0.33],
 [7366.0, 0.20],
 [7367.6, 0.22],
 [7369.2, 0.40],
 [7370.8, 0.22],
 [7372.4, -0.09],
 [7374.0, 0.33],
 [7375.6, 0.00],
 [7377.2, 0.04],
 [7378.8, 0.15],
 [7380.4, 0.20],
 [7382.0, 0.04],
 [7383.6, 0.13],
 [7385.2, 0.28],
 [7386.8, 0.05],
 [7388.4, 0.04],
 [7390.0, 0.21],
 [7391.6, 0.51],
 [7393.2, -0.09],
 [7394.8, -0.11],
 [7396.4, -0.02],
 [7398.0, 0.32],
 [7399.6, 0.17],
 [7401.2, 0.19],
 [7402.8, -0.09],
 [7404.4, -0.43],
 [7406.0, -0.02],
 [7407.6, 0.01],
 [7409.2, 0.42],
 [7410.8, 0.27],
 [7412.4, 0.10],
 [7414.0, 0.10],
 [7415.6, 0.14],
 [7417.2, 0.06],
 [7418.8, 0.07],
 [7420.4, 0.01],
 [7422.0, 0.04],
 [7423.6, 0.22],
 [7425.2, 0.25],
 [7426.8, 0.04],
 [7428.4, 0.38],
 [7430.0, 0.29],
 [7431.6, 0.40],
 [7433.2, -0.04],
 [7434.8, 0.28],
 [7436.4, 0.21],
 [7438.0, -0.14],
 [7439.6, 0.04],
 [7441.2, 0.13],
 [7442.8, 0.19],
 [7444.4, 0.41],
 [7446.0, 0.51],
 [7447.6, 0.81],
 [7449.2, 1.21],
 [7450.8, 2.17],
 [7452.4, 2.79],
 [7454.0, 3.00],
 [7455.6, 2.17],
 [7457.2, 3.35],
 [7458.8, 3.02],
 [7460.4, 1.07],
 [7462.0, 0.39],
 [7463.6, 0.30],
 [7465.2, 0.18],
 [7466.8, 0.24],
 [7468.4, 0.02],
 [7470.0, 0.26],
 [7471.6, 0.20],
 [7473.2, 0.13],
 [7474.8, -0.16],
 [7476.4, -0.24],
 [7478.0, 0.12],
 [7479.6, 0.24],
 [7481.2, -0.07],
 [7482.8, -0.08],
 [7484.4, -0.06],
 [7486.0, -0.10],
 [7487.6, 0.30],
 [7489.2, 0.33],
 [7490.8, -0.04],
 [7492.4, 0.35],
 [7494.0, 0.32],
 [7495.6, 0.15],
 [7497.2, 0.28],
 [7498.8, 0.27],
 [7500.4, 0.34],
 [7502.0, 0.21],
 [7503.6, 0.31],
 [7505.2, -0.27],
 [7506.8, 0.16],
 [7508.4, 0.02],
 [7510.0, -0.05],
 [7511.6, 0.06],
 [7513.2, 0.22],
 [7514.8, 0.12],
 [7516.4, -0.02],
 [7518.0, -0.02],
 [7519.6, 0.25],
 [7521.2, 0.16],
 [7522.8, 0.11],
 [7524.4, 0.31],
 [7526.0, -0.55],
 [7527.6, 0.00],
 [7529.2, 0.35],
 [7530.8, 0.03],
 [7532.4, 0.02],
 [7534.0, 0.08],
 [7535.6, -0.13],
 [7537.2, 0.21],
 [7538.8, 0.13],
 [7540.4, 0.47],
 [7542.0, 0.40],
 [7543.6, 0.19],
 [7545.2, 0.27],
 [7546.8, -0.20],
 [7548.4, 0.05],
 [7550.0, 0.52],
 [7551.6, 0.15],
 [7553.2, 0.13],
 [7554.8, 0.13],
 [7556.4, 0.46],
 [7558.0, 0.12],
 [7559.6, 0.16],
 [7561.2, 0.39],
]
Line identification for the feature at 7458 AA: [O II] 3727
